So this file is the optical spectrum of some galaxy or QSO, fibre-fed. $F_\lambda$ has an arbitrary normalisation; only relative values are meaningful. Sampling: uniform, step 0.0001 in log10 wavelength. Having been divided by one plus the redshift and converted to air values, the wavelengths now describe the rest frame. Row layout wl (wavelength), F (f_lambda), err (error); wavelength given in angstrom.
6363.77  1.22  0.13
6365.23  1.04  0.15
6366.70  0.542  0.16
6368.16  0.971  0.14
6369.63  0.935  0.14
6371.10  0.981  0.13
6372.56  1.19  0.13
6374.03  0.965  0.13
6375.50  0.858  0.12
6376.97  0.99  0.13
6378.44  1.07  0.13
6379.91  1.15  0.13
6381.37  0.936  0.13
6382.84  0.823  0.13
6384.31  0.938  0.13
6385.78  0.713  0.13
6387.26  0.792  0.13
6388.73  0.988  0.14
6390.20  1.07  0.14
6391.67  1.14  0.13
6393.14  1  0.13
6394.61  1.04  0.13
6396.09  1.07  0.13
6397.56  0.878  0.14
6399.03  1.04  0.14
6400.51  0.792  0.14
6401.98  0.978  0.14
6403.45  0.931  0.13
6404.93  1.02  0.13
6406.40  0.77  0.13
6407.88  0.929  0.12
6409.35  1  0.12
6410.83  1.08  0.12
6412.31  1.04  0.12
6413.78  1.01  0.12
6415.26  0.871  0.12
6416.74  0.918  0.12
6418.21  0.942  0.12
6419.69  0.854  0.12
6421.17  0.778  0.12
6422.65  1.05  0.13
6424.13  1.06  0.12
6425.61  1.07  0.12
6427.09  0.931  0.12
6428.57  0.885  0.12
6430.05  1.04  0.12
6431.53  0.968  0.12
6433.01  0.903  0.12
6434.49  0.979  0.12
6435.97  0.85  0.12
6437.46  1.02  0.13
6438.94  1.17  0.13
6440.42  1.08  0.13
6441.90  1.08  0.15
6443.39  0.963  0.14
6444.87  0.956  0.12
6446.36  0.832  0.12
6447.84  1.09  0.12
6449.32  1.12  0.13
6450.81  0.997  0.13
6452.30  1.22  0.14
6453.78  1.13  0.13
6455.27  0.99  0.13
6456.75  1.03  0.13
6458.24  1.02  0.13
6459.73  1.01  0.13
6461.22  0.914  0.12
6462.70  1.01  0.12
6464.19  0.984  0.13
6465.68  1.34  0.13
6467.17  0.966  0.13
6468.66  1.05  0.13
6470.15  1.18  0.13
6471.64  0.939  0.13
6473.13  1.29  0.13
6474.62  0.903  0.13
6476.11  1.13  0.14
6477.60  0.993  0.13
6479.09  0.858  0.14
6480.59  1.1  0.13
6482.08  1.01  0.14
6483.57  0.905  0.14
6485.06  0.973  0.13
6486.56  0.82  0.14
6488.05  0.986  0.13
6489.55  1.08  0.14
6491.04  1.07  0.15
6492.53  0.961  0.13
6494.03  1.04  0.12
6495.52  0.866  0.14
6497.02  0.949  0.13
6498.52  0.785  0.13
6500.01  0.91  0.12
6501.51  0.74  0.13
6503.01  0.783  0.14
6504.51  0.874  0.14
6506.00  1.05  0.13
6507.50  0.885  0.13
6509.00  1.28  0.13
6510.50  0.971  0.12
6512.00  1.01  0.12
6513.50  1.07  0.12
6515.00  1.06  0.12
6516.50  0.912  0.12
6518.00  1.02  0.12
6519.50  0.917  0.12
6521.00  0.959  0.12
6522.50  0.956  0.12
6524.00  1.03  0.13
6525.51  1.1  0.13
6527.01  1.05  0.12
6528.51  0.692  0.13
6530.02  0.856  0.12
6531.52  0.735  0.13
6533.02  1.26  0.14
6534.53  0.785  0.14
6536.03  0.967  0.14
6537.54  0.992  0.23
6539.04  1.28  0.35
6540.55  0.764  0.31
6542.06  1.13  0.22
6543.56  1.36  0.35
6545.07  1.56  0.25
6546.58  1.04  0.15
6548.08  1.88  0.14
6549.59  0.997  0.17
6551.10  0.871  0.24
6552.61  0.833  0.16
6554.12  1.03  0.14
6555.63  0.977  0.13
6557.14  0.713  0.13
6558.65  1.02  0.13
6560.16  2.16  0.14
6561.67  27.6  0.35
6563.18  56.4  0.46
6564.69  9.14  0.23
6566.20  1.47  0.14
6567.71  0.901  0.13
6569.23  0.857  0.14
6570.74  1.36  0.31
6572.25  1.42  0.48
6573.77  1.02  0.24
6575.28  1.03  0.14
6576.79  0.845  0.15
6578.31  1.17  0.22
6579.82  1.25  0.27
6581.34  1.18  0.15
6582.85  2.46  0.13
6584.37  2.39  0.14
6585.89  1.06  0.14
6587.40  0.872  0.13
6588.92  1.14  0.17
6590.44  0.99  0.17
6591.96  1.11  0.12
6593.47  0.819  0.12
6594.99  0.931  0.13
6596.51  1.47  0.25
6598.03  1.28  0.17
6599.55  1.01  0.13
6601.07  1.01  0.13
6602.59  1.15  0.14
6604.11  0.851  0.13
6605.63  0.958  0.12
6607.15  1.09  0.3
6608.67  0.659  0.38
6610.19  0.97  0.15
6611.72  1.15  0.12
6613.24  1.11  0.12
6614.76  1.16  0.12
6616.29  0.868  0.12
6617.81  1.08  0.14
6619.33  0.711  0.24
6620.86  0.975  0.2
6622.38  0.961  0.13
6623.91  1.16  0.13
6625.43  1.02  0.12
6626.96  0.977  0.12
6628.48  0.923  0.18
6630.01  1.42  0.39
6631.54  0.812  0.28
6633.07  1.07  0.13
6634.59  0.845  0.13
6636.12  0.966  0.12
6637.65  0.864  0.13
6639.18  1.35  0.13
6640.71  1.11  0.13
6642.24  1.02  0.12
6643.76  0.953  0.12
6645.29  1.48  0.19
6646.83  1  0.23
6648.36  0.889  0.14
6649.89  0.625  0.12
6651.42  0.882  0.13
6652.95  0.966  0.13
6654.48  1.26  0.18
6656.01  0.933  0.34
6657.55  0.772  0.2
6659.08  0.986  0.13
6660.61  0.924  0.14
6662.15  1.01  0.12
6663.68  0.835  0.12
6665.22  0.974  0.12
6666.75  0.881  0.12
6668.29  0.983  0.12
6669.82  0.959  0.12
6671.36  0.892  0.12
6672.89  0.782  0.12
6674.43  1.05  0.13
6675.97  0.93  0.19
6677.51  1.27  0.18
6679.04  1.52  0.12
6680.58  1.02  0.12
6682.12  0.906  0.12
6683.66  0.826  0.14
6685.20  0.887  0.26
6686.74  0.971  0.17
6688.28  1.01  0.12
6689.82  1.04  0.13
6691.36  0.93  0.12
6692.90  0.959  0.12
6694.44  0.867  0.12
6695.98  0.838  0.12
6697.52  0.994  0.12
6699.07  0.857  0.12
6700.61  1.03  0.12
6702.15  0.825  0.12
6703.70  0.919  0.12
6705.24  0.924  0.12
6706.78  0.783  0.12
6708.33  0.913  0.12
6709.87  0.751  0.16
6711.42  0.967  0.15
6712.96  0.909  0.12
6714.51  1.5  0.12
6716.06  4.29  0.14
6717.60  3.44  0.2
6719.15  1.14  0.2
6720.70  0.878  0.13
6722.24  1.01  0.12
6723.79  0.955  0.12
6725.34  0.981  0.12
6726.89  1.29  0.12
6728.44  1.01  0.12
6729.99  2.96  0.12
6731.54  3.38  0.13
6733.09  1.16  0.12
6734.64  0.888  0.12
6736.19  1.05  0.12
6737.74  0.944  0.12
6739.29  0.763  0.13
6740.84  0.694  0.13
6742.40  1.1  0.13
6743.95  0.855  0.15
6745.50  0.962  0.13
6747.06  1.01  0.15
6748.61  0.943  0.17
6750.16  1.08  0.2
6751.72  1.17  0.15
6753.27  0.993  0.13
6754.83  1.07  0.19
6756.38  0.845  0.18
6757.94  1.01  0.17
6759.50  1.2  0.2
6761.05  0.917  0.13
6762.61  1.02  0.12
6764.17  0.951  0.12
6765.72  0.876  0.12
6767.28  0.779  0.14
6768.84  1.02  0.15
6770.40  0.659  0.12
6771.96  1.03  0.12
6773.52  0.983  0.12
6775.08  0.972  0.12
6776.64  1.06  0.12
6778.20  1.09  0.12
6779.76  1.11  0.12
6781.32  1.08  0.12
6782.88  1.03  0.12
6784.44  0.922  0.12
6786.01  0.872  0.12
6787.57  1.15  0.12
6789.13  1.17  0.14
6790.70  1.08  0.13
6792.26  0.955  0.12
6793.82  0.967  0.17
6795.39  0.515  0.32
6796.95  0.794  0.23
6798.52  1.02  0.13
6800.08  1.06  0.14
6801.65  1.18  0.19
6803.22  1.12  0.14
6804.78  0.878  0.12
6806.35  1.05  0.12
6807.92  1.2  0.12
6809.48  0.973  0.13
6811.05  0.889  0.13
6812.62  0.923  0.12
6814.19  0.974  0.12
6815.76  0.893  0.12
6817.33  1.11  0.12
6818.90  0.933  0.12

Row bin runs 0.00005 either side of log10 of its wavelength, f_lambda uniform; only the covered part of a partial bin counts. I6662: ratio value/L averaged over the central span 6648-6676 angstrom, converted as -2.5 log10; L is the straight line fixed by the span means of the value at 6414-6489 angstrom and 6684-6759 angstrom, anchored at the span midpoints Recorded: 0.23 mag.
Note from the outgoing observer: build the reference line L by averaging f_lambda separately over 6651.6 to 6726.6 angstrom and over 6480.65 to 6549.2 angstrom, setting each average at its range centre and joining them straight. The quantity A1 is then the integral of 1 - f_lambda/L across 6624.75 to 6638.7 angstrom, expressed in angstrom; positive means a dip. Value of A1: 0.9 angstrom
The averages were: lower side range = 1.01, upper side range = 1.09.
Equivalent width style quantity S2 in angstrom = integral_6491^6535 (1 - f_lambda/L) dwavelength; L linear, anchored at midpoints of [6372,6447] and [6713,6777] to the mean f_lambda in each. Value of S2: 4.15 angstrom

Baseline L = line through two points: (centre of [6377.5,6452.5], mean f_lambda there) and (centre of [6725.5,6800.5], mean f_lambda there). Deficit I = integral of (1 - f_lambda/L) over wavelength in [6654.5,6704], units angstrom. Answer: 4.1 angstrom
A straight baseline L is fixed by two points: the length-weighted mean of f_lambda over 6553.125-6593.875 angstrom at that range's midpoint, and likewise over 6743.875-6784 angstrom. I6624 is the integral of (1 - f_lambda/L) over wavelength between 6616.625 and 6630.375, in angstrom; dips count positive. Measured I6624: 9.90 angstrom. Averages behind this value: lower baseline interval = 4.54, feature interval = 1.01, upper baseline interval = 0.991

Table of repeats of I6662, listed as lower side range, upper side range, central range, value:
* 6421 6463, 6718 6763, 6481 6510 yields 0.10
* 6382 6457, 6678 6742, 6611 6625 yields 0.12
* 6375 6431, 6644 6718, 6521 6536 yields 0.08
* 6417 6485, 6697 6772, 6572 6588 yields -0.22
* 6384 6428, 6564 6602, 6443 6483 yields 0.10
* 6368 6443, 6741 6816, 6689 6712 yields 0.09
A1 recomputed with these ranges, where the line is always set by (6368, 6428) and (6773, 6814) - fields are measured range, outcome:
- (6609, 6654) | -1.0 angstrom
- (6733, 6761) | 0.5 angstrom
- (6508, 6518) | -0.7 angstrom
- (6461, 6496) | -1.7 angstrom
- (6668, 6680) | -0.7 angstrom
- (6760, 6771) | 1.1 angstrom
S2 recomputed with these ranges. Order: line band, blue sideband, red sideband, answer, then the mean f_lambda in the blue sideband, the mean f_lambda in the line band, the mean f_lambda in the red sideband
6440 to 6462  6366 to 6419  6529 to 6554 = -0.56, 0.955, 1.03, 1.08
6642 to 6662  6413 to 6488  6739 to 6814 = 0.27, 1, 0.976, 0.98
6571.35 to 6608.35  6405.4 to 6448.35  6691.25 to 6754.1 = -2.51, 0.969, 1.18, 1.22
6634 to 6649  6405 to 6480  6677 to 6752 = 1.18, 1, 1.05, 1.19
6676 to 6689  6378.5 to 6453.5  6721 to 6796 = 0.09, 0.977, 1.04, 1.07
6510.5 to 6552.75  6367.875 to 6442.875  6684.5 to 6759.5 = 0.61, 0.971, 1.04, 1.18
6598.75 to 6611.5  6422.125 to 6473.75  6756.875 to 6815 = 0.49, 1.03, 0.971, 0.985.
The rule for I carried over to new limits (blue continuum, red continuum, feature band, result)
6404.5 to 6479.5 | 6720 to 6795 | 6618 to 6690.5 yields 4.3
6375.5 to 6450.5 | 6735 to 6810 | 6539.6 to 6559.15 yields -2.4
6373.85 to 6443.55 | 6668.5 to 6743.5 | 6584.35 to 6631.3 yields 2.6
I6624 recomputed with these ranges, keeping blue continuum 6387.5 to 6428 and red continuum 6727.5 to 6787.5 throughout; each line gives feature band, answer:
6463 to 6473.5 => -1.12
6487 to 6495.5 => -0.06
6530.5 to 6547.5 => -1.14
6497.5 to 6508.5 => 1.43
